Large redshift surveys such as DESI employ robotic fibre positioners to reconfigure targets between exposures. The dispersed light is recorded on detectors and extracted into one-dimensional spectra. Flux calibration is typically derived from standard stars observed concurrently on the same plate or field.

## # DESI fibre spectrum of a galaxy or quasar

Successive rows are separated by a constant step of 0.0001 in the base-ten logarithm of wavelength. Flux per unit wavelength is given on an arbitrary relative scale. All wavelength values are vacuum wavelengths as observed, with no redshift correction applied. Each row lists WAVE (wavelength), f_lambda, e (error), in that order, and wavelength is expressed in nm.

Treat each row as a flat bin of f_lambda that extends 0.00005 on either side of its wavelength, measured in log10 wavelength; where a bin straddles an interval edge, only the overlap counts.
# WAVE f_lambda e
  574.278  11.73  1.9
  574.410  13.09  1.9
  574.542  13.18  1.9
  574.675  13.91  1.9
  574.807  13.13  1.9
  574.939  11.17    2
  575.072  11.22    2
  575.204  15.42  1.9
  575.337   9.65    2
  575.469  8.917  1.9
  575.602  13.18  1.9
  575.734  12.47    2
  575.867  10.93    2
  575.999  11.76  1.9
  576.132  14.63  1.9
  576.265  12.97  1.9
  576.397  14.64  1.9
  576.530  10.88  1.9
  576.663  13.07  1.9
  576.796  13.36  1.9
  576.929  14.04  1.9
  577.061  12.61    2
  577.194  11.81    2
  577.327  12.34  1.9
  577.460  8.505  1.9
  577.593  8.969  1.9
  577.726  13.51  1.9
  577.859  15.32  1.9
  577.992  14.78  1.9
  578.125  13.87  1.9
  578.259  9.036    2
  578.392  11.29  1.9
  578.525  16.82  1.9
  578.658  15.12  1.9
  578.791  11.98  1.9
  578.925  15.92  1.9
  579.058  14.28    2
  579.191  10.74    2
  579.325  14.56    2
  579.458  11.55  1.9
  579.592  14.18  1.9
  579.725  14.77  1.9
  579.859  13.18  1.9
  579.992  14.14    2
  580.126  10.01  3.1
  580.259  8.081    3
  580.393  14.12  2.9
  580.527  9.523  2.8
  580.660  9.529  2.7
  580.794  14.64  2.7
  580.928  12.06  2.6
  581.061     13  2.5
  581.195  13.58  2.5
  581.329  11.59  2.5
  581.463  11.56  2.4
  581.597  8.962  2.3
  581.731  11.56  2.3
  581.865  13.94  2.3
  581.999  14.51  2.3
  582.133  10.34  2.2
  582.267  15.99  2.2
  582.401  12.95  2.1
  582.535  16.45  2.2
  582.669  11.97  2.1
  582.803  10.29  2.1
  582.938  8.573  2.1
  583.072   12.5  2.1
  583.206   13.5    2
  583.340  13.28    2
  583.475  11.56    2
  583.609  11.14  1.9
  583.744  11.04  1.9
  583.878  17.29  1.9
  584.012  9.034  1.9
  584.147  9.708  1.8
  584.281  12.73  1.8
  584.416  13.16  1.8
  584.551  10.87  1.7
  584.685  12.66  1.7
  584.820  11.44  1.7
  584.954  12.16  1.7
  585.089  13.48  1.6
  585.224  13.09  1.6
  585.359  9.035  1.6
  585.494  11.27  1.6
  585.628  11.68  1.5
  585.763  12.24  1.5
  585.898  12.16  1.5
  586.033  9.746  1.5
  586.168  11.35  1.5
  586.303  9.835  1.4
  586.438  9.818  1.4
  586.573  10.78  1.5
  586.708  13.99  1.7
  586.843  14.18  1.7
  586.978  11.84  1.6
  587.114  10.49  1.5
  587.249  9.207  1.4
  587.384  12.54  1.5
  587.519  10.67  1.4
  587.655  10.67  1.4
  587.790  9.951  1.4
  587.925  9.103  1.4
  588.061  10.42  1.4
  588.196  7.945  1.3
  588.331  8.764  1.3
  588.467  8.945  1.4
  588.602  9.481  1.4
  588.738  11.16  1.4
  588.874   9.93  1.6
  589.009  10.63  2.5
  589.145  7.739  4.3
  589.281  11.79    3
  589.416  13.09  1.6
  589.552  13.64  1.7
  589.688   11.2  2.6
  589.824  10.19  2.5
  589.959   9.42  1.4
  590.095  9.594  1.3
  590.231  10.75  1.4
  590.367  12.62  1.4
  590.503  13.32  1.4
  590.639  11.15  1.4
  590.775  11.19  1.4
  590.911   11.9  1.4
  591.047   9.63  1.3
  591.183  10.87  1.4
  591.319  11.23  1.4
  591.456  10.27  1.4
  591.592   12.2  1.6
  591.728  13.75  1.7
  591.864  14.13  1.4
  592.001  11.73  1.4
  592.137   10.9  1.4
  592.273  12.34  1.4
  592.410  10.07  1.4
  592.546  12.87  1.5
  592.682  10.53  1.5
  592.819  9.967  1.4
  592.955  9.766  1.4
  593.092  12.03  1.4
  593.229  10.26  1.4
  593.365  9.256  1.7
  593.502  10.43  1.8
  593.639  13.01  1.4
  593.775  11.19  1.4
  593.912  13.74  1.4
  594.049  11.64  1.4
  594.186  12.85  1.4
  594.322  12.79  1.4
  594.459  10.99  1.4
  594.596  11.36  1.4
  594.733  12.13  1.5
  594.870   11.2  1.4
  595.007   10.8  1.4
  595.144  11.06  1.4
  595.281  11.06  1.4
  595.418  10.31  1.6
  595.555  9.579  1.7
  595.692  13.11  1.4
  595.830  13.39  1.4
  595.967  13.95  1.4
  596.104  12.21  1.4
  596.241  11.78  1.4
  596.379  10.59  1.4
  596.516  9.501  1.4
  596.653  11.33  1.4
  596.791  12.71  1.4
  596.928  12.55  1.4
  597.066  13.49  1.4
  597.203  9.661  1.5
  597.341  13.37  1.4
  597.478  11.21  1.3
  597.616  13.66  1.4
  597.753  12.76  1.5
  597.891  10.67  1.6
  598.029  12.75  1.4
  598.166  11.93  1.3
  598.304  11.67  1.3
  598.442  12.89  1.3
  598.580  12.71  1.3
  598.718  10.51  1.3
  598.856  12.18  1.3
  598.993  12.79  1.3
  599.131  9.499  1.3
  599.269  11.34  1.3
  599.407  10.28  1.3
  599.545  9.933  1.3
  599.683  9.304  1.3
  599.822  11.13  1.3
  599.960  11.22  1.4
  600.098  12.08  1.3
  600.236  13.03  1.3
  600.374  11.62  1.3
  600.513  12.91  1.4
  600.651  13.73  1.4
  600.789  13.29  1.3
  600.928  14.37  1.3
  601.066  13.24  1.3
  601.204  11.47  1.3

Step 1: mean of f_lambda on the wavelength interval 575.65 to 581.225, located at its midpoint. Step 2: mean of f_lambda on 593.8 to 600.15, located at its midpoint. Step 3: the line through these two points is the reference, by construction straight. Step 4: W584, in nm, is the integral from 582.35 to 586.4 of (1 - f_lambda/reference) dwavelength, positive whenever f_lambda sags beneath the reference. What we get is 0.17 nm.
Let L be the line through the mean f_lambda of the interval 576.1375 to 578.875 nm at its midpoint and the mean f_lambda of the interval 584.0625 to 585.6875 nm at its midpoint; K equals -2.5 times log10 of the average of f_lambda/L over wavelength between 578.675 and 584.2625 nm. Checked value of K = -0.01 mag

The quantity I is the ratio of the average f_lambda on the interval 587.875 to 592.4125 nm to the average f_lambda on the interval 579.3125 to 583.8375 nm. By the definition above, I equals 0.89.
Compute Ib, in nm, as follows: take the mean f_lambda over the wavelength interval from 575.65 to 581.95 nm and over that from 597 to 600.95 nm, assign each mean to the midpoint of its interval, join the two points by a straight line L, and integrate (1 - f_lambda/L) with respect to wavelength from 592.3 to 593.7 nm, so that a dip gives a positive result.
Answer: 0.14 nm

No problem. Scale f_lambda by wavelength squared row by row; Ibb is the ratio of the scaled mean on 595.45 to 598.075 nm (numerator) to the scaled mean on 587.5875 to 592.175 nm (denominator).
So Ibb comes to 1.13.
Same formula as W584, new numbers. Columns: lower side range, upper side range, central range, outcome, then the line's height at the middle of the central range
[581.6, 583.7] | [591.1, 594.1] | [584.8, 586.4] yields 0.095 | 12.1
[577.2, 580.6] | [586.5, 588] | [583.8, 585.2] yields -0.071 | 11.7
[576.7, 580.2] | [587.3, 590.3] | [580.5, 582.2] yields 0.034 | 12.2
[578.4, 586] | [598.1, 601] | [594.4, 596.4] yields 0.062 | 12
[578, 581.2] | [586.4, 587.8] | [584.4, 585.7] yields -0.009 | 11.8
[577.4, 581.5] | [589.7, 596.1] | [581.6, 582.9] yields -0.047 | 12.4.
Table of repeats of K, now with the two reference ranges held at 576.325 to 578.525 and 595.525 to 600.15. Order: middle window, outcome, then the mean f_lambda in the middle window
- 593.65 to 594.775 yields -0.026 mag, 12.1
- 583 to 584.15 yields 0.003 mag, 12.2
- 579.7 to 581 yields 0.042 mag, 11.9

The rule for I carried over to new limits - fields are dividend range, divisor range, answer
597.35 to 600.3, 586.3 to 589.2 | 1.12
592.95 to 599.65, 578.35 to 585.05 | 0.93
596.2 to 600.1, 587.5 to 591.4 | 1.09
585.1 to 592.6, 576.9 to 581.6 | 0.88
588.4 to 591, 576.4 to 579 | 0.85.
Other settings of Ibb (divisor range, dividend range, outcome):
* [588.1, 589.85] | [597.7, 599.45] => 1.17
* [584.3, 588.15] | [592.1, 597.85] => 1.05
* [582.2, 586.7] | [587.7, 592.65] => 0.94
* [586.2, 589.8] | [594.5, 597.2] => 1.12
